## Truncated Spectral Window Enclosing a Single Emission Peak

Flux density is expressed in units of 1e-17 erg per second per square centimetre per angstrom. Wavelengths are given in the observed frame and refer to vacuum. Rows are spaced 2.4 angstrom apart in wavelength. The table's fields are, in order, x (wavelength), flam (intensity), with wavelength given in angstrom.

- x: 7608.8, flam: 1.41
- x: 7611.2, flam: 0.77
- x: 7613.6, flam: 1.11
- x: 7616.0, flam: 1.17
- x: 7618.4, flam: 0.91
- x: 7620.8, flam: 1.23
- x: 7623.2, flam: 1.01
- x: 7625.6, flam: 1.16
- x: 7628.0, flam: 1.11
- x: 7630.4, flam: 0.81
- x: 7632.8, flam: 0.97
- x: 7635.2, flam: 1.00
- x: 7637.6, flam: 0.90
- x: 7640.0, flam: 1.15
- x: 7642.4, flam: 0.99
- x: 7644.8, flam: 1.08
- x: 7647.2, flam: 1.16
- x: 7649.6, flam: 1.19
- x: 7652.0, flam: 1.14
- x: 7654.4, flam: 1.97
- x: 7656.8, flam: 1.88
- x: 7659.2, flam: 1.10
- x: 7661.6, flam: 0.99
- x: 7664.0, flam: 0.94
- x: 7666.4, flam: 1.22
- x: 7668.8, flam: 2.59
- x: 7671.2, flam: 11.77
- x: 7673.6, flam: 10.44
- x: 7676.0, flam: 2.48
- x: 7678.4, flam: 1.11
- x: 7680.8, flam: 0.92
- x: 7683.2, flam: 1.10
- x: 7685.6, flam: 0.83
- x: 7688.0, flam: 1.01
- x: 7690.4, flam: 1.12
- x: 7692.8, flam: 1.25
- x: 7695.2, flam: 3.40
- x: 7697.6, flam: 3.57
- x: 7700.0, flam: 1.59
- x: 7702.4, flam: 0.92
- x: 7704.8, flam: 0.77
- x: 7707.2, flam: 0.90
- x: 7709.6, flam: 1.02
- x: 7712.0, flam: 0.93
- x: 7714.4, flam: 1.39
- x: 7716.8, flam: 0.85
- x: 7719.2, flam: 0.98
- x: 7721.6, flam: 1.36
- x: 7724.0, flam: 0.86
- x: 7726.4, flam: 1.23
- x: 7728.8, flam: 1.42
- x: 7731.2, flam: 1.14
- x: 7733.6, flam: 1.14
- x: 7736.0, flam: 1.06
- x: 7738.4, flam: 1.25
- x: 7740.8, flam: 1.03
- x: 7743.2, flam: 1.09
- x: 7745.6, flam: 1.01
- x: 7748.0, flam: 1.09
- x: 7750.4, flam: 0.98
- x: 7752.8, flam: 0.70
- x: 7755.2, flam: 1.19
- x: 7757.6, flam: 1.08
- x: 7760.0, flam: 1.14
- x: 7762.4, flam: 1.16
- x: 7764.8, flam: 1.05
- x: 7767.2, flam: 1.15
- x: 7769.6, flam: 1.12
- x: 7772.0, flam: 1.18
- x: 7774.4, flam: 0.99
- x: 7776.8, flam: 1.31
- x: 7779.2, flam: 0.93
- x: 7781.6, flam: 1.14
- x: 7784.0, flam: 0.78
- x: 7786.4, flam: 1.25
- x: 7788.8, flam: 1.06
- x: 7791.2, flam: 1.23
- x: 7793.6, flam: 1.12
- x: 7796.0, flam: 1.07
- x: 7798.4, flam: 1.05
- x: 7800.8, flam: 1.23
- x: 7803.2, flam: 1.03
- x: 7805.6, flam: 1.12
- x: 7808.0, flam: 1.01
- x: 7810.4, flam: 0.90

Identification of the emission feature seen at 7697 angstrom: [N II] 6583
